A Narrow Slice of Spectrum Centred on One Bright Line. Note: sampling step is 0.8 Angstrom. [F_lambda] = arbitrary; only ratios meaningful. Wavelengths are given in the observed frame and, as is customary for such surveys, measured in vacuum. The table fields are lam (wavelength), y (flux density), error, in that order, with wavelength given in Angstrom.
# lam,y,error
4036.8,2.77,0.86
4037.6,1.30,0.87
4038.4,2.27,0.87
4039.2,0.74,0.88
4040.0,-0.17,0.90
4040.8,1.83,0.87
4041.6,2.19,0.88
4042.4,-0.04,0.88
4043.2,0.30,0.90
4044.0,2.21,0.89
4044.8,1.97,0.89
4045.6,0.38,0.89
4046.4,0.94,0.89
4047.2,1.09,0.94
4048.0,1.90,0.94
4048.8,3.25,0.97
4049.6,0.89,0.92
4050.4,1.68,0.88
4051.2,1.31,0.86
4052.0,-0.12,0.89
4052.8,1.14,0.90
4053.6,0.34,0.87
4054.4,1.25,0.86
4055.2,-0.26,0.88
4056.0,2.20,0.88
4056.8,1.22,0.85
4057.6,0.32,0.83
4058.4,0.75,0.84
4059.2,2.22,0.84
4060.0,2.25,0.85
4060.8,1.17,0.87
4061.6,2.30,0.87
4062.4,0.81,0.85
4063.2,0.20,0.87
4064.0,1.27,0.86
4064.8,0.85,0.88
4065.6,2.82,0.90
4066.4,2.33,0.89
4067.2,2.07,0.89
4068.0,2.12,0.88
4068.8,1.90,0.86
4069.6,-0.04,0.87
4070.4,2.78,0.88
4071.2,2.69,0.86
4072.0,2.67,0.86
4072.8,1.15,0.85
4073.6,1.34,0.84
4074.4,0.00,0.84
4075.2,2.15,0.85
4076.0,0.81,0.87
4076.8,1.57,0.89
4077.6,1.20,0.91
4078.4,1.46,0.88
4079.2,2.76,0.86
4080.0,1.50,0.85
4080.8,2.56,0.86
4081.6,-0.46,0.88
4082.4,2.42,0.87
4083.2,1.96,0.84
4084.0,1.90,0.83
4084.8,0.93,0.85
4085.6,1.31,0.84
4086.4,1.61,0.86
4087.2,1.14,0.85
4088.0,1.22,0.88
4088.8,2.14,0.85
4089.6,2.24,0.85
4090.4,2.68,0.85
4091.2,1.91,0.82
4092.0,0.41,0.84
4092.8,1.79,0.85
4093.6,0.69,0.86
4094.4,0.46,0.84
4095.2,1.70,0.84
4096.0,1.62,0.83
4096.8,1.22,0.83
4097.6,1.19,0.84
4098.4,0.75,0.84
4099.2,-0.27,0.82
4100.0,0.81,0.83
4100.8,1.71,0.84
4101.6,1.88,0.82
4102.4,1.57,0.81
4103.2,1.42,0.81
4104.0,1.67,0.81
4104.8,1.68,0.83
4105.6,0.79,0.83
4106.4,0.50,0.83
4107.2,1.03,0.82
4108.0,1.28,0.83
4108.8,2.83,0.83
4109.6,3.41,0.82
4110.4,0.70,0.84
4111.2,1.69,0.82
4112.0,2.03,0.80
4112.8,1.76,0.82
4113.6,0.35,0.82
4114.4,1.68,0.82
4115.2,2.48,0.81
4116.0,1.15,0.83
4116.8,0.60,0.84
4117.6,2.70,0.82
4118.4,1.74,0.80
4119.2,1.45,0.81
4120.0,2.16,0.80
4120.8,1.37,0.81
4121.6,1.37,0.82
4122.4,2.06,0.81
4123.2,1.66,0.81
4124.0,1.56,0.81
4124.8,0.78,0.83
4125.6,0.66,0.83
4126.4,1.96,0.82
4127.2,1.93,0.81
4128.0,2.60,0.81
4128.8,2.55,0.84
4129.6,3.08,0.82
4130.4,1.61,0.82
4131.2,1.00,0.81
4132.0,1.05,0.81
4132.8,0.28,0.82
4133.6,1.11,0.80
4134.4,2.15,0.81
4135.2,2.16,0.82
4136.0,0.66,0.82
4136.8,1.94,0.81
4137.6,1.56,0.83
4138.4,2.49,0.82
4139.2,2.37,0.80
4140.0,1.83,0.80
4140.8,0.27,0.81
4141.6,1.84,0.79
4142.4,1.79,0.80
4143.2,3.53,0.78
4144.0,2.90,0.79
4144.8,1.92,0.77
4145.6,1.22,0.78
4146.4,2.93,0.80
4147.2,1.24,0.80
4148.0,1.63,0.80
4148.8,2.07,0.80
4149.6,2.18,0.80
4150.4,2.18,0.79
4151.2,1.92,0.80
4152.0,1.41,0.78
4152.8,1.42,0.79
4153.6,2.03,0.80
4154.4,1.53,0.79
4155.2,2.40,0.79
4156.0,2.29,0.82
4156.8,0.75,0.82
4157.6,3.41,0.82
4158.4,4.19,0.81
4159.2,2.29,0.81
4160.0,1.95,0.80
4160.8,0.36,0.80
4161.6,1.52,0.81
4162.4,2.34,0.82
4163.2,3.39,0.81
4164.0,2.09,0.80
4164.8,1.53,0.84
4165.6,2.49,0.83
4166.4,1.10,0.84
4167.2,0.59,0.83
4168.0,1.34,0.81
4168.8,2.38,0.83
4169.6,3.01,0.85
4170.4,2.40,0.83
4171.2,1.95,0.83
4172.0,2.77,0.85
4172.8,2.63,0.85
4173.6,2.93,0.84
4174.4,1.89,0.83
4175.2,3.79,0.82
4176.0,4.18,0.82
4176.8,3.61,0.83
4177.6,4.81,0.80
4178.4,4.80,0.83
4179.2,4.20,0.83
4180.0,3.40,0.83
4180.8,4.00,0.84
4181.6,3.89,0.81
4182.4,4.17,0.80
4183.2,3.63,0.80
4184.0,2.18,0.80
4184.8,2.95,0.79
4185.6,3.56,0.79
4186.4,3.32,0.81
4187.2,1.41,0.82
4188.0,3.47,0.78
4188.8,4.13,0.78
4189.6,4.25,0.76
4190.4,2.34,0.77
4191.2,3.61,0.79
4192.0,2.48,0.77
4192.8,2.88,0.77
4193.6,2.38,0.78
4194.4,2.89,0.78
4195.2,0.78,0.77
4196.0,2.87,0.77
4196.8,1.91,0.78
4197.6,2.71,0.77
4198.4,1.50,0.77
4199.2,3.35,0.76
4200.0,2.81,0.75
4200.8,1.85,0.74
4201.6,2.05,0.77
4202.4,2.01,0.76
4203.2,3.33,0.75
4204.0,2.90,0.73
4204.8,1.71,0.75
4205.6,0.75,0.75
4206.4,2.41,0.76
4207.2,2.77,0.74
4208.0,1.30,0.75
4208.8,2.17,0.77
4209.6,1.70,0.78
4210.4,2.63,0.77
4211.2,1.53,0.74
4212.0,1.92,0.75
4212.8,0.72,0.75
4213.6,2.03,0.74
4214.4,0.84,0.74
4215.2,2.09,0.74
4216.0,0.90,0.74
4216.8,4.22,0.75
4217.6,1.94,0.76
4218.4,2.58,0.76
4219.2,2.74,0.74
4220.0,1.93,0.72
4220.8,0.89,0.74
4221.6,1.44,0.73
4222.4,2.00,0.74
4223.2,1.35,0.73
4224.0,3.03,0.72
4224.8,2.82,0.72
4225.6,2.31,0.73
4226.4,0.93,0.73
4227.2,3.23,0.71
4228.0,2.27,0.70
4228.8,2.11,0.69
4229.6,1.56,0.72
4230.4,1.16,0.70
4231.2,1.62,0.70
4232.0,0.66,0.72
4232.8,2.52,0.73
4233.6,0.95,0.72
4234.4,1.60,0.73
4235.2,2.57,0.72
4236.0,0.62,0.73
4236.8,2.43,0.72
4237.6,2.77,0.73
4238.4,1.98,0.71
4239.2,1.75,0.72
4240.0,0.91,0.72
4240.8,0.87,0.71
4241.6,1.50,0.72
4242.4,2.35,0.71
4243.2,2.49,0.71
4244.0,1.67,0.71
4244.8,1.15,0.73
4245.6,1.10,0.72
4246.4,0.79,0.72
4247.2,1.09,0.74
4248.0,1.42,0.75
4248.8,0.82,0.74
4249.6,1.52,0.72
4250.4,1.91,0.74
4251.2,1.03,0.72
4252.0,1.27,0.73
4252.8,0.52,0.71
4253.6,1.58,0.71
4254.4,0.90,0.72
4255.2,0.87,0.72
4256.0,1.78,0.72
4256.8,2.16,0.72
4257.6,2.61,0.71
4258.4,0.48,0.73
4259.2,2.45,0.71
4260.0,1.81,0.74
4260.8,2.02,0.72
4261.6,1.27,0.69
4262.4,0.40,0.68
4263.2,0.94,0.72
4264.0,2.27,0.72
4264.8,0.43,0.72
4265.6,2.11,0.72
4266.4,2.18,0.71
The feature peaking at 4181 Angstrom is C IV 1549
